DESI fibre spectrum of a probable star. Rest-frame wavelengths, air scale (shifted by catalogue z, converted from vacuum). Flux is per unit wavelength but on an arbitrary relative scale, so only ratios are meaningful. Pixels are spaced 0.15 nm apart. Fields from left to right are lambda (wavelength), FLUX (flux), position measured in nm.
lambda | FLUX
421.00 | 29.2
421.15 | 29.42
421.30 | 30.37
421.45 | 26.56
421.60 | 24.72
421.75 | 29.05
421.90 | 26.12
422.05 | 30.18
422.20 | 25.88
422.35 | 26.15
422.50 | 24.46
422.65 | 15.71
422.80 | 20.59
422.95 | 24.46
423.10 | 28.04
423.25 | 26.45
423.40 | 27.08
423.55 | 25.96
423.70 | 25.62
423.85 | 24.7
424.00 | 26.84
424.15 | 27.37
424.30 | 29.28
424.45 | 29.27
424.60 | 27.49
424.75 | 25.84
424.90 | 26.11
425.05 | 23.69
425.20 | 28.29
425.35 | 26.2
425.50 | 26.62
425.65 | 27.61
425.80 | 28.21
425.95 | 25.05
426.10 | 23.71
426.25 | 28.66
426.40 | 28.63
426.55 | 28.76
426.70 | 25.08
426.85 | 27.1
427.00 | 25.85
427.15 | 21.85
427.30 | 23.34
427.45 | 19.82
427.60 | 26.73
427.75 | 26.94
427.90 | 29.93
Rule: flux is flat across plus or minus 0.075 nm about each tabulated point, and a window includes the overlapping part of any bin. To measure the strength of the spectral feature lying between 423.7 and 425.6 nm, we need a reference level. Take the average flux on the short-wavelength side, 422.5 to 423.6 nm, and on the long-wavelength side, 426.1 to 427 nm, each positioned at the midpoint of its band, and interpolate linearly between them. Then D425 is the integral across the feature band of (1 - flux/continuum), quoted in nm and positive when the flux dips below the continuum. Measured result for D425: -0.10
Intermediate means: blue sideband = 24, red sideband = 27.2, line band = 26.8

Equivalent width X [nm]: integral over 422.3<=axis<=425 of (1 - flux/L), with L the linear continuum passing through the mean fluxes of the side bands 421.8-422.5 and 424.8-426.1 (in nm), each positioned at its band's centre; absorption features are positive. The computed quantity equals 0.10 nm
